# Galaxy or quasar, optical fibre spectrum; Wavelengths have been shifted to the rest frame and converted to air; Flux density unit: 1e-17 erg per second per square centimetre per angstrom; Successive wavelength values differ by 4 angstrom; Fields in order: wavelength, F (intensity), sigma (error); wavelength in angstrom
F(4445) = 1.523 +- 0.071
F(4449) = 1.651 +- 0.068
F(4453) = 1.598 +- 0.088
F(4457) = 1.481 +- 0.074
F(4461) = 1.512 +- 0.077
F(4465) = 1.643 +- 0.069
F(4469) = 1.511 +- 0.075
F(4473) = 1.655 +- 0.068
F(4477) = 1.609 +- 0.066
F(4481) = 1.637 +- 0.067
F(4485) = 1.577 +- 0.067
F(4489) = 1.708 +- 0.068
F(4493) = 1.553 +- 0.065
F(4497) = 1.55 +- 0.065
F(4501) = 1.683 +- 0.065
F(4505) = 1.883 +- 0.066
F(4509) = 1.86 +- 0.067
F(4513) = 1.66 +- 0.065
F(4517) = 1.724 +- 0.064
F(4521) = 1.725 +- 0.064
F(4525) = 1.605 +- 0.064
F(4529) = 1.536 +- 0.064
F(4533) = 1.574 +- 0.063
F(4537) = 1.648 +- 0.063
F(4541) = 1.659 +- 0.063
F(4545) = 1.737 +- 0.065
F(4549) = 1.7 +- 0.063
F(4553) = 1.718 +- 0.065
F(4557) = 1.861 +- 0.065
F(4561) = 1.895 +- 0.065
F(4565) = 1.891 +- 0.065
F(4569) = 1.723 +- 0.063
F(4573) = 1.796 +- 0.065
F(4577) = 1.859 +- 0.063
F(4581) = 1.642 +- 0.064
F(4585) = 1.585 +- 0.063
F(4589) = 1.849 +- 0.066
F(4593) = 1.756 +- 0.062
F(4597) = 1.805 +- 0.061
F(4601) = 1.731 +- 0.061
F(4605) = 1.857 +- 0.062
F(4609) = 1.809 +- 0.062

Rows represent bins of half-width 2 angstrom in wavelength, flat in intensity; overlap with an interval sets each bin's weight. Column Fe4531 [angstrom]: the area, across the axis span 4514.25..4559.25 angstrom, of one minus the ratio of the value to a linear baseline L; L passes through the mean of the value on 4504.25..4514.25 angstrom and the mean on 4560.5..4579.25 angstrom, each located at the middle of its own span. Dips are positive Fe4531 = 3.2 angstrom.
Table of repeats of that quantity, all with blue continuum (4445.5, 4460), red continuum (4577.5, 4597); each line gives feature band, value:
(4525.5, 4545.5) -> 0.6 angstrom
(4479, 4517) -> -1.4 angstrom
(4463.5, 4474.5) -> -0.1 angstrom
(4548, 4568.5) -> -1.4 angstrom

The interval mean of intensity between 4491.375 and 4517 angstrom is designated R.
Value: 1.7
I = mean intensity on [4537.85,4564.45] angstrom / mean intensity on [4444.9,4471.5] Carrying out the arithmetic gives 1.13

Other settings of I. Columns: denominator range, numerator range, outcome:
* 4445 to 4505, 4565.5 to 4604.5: 1.10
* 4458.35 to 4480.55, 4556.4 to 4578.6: 1.16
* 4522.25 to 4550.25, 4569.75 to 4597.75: 1.07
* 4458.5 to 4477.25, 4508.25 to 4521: 1.10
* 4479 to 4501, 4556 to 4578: 1.14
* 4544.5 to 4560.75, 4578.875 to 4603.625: 0.98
